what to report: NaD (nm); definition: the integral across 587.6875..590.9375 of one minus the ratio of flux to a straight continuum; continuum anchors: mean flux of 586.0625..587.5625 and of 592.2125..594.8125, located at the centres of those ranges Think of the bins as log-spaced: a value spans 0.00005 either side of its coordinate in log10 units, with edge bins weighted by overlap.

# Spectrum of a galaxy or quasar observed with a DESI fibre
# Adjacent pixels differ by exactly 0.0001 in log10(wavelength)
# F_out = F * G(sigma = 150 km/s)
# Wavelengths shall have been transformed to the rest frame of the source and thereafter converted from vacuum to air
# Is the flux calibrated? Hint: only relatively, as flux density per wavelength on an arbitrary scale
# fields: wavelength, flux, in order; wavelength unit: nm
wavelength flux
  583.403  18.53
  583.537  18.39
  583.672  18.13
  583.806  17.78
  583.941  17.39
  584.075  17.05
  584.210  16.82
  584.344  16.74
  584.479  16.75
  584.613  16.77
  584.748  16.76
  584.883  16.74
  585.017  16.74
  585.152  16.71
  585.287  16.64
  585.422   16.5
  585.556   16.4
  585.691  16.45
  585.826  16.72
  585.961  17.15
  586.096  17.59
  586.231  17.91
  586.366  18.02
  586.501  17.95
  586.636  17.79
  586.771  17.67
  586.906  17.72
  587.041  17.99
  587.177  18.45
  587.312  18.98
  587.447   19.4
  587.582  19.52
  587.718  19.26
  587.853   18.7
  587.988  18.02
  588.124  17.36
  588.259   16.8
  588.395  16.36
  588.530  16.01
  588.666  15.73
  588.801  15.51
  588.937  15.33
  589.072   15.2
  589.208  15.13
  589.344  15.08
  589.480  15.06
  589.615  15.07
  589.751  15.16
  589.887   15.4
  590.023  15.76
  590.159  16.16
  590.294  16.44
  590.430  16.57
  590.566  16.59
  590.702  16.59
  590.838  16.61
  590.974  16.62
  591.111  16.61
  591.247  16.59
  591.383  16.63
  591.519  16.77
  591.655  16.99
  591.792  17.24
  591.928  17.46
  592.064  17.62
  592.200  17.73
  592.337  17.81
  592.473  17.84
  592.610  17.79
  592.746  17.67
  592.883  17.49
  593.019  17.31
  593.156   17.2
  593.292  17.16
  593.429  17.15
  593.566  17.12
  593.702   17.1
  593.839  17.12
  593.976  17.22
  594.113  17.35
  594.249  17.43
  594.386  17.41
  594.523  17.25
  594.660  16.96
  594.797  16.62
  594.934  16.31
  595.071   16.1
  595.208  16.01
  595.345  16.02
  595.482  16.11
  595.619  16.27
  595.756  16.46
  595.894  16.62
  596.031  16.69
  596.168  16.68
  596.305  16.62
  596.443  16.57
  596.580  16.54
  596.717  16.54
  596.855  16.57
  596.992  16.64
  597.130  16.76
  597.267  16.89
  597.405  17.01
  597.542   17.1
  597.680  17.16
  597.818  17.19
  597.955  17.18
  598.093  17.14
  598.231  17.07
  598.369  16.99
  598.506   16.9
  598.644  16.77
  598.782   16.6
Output 0.30 nm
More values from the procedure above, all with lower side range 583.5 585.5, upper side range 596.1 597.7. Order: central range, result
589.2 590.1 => 0.088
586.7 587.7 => -0.094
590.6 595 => -0.080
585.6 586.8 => -0.032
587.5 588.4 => -0.063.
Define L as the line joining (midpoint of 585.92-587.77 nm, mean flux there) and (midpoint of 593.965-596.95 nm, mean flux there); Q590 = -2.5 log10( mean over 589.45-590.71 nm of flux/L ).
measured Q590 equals 0.11 mag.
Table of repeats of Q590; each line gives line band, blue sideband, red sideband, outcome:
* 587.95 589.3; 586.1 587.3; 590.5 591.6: 0.08 mag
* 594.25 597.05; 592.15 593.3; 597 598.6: 0.04 mag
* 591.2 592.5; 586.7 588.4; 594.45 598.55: 0.01 mag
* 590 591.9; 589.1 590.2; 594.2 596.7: -0.07 mag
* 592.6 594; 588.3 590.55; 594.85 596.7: -0.08 mag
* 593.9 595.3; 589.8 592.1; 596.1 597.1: -0.02 mag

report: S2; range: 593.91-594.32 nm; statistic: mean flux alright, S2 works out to 17.4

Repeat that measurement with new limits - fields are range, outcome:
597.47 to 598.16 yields 17.2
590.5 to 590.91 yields 16.6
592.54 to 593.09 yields 17.5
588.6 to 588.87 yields 15.6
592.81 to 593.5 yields 17.3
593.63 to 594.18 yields 17.2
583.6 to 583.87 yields 17.9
